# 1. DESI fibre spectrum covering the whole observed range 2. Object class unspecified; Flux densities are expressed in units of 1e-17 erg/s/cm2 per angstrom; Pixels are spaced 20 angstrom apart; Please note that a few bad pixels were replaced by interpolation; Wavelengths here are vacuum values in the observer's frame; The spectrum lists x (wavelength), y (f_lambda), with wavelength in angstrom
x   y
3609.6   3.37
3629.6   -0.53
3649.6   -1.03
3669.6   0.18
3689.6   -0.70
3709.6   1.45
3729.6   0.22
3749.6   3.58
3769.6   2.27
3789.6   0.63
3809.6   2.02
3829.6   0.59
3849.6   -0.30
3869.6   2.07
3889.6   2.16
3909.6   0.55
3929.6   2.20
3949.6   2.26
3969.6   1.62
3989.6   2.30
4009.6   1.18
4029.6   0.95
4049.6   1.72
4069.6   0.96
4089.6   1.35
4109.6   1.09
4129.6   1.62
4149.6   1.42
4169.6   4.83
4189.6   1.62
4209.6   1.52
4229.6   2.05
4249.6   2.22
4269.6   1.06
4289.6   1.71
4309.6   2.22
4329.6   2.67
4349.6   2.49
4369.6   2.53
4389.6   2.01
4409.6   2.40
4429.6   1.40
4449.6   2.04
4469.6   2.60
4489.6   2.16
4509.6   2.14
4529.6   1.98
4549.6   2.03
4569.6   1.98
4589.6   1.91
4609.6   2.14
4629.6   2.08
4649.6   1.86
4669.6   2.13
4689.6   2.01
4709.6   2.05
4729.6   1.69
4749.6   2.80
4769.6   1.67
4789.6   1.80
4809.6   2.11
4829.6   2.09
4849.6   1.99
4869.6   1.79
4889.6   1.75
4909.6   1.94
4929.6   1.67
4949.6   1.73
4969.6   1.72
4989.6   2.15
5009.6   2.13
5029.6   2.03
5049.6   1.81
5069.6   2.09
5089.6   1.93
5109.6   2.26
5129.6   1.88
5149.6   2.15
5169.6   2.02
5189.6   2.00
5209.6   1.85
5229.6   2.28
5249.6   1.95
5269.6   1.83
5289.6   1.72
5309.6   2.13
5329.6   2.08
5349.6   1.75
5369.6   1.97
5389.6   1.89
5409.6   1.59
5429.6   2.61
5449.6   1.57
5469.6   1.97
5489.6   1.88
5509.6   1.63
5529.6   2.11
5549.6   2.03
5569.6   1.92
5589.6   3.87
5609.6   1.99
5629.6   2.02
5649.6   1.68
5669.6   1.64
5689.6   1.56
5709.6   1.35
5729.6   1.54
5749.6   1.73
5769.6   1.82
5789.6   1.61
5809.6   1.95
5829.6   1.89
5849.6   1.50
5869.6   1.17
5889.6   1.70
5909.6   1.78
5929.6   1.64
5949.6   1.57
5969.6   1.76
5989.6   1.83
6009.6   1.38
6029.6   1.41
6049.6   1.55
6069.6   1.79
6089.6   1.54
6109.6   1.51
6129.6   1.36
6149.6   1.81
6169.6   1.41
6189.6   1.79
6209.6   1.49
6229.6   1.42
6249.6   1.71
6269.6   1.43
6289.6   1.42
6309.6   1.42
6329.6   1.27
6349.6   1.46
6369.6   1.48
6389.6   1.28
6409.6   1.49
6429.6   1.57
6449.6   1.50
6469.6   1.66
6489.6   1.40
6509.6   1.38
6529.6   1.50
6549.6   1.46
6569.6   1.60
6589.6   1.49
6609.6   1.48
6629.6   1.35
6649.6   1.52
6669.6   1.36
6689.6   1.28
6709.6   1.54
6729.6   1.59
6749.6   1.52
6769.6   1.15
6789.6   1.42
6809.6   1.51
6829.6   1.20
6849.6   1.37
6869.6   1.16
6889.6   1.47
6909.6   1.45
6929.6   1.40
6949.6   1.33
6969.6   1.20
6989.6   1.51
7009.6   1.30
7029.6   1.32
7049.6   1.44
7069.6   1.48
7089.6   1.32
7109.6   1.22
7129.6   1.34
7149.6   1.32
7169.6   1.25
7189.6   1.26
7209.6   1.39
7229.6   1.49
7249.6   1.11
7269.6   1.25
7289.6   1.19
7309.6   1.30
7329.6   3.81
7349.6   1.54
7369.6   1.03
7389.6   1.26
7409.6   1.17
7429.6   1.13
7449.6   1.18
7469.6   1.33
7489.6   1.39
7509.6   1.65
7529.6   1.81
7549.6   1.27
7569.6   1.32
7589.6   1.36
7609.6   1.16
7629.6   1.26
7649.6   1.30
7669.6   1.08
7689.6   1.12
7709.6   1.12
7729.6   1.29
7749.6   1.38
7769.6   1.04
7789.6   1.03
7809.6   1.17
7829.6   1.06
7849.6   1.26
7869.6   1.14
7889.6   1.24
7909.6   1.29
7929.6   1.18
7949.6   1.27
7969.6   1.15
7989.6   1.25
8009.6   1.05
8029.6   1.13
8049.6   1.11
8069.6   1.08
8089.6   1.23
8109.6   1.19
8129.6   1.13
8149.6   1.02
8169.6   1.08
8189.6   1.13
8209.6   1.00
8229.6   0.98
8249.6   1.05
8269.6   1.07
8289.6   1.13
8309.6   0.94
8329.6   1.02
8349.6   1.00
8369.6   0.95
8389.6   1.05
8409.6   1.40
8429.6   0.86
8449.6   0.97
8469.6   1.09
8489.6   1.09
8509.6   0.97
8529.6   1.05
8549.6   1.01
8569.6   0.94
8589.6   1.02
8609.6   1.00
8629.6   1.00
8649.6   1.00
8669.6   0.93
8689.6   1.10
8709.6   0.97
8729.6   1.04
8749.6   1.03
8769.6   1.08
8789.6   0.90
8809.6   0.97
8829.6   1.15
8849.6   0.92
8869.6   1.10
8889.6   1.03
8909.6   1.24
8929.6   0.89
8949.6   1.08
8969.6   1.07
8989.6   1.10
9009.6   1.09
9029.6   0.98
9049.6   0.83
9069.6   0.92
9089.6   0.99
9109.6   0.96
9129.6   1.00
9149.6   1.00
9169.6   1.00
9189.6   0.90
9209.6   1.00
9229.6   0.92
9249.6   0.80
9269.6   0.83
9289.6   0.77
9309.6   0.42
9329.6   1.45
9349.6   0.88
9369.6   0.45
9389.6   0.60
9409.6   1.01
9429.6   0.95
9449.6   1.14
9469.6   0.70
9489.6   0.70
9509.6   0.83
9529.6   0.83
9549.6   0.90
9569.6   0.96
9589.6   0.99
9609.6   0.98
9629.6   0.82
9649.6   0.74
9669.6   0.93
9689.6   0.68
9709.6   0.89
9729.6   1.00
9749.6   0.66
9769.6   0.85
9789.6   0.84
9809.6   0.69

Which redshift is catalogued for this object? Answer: 0.12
